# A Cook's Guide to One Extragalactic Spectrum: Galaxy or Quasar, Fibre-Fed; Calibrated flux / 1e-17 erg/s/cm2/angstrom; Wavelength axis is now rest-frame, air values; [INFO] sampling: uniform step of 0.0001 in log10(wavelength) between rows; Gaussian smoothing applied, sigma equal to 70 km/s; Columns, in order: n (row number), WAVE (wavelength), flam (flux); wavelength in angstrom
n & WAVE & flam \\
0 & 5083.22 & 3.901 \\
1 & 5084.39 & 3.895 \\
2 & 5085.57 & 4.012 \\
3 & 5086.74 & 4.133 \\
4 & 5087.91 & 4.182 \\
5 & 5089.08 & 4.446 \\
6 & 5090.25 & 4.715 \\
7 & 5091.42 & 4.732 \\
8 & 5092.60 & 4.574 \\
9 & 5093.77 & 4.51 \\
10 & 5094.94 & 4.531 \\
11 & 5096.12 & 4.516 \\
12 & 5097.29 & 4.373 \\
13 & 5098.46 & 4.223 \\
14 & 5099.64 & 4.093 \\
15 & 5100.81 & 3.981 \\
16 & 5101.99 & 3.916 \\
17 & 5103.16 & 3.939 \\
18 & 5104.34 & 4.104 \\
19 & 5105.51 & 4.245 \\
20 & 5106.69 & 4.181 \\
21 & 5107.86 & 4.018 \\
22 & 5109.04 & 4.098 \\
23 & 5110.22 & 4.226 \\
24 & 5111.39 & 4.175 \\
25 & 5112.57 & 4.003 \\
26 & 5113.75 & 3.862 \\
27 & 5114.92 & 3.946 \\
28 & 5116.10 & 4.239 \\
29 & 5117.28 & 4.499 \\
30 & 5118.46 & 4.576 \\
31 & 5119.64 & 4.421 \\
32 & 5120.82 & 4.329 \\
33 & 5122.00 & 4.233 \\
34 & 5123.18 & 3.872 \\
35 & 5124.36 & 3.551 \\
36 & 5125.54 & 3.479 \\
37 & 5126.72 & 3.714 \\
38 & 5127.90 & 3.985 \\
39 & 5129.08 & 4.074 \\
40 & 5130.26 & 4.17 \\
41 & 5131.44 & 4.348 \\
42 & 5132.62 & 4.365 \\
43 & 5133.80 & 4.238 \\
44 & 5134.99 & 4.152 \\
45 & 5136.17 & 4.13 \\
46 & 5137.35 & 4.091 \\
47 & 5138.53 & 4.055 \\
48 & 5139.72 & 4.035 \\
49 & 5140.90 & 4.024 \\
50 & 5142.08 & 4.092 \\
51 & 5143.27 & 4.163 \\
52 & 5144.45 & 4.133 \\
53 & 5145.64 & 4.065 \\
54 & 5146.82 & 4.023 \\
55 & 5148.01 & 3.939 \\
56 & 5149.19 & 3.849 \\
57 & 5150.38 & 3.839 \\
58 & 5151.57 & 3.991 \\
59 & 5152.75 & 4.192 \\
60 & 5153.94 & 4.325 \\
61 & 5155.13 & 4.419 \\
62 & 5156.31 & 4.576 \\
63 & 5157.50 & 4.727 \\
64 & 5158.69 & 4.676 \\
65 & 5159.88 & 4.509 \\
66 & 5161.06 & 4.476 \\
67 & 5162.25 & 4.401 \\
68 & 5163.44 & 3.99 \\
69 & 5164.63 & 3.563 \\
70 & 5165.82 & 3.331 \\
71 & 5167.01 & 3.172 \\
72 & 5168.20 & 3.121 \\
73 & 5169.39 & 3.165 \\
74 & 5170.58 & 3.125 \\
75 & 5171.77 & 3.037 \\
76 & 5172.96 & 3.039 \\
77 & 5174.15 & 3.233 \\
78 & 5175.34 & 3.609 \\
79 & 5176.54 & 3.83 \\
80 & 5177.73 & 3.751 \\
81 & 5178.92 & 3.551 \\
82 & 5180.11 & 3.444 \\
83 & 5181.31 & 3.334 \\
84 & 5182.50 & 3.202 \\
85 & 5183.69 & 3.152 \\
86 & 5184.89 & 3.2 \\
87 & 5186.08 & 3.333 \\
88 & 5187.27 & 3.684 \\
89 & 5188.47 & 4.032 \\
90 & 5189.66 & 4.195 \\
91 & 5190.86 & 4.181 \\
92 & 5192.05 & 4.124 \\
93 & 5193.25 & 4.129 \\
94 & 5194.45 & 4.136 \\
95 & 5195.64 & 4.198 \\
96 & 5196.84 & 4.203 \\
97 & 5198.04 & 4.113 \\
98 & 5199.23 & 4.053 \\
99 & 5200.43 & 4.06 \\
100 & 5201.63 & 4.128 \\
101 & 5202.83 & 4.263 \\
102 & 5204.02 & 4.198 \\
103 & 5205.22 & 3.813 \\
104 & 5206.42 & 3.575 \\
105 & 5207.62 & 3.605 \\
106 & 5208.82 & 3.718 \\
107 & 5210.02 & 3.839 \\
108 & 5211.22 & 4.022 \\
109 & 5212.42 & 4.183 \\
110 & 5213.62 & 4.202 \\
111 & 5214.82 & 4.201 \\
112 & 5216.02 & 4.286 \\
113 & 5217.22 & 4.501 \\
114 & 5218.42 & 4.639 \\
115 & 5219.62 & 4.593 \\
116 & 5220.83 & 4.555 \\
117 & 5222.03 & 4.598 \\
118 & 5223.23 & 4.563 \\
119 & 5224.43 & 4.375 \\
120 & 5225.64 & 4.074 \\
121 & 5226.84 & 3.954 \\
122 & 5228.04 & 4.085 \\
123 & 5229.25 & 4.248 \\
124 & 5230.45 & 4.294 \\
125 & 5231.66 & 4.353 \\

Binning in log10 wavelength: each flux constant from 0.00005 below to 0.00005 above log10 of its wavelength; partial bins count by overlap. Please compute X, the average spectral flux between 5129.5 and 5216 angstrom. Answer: 3.92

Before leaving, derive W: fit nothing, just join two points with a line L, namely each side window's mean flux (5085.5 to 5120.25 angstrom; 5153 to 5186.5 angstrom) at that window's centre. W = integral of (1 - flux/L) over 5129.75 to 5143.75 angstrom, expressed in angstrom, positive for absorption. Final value -0.7 angstrom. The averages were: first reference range 4.25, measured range 4.16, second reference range 3.7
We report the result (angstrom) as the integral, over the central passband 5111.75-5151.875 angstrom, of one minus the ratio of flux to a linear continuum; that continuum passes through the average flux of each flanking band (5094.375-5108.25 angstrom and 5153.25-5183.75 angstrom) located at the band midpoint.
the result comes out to -1.00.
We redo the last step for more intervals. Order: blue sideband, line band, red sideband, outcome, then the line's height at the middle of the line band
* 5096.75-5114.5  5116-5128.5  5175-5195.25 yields -0.2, 4.01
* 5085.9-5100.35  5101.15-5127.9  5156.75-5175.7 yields 0.8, 4.2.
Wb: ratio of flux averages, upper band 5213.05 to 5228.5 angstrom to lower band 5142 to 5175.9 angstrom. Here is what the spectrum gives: 1.1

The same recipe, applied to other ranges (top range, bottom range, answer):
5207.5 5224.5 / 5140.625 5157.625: 1.03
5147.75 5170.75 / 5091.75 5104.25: 0.93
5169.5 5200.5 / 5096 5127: 0.90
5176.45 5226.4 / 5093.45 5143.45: 0.97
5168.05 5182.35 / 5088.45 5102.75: 0.77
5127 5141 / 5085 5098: 0.93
